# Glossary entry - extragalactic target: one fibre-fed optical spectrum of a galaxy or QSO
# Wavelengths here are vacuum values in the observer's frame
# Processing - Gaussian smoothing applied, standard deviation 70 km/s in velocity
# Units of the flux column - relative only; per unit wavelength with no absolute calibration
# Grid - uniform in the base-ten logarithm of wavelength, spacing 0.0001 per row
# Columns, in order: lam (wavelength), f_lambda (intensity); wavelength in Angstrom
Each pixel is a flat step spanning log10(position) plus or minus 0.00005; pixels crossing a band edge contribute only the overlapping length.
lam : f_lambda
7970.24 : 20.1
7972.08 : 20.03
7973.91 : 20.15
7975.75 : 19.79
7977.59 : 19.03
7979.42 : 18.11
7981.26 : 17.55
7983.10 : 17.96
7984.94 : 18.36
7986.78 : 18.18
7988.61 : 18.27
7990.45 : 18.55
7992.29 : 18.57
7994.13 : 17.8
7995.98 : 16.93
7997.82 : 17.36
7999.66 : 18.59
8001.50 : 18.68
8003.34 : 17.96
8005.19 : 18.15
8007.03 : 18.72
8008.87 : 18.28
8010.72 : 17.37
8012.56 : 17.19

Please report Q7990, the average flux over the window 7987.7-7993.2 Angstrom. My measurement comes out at 18.5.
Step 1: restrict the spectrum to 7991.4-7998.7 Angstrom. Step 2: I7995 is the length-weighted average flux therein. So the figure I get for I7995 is 17.6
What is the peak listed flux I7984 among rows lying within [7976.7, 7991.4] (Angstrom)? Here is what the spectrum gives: 19.03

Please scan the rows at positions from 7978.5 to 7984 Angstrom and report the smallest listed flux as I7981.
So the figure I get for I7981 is 17.55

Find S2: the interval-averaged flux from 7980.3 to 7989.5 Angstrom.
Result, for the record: 18.1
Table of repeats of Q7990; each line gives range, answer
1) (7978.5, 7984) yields 17.9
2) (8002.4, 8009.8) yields 18.3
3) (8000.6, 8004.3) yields 18.3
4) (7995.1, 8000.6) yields 17.7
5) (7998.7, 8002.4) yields 18.6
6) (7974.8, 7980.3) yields 19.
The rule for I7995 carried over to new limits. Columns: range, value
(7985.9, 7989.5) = 18.3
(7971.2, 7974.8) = 20.1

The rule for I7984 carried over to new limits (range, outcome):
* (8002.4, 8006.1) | 18.15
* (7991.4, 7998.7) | 18.57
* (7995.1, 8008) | 18.72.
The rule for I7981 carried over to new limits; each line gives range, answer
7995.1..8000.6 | 16.93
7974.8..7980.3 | 18.11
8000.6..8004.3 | 17.96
